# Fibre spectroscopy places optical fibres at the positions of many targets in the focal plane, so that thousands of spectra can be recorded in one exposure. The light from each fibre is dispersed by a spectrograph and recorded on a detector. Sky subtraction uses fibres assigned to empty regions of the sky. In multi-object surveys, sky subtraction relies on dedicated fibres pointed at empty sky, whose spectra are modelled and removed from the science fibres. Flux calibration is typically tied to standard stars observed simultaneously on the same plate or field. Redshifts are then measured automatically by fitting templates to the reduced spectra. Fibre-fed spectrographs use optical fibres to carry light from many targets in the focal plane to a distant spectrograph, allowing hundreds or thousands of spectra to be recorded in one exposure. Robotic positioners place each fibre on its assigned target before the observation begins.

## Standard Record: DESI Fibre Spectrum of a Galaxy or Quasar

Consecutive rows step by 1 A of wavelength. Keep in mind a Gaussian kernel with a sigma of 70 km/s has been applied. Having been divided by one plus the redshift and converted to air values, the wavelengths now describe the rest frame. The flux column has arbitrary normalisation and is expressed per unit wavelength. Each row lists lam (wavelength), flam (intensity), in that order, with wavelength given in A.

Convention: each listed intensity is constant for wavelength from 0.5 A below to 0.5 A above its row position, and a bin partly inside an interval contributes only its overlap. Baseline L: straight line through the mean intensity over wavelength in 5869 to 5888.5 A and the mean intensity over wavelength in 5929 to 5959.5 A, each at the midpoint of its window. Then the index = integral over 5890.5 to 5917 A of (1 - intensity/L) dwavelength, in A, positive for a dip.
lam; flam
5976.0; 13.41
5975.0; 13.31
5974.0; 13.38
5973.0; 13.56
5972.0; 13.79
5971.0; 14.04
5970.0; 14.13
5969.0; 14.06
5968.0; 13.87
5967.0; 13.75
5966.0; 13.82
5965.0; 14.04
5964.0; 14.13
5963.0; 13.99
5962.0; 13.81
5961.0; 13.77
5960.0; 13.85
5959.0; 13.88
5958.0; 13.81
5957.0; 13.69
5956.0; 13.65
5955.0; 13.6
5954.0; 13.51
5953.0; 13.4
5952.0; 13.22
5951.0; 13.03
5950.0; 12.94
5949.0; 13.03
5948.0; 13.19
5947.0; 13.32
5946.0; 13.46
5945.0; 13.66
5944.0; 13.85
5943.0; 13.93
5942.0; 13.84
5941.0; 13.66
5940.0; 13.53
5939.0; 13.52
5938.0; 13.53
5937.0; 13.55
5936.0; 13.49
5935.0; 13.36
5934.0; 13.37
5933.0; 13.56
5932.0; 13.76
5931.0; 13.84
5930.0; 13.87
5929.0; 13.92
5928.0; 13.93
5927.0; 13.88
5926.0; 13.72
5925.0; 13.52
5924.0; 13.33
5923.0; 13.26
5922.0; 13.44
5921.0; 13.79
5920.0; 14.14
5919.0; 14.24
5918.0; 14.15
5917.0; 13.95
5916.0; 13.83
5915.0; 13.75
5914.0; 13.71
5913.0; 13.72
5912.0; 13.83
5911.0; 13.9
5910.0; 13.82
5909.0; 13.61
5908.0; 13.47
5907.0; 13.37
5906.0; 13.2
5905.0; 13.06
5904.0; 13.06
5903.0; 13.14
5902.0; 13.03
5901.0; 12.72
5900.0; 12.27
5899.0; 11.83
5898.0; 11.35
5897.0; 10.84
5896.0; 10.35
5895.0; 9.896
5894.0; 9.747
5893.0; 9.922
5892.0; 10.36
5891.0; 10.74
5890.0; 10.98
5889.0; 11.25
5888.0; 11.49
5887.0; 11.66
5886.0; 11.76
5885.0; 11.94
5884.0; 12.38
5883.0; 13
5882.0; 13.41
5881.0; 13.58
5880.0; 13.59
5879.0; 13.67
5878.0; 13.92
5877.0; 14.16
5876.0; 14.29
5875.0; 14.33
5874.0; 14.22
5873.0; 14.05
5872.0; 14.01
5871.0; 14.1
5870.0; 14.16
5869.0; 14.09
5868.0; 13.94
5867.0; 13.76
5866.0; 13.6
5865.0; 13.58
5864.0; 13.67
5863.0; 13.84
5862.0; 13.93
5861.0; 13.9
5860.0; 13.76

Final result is 2.0 A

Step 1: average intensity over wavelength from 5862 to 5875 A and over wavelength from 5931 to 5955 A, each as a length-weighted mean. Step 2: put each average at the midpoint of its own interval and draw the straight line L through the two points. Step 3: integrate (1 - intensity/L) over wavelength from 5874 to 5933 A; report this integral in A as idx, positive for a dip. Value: 3.4 A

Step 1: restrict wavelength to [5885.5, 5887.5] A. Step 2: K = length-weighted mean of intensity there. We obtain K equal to 11.7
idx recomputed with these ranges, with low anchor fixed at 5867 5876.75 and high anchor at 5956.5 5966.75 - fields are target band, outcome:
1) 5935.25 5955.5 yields 0.7 A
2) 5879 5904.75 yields 4.1 A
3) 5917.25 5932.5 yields 0.2 A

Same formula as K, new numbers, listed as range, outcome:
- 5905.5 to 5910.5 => 13.5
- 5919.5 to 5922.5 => 13.8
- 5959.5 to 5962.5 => 13.8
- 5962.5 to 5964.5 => 14.1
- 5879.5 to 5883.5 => 13.4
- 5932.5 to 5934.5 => 13.5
